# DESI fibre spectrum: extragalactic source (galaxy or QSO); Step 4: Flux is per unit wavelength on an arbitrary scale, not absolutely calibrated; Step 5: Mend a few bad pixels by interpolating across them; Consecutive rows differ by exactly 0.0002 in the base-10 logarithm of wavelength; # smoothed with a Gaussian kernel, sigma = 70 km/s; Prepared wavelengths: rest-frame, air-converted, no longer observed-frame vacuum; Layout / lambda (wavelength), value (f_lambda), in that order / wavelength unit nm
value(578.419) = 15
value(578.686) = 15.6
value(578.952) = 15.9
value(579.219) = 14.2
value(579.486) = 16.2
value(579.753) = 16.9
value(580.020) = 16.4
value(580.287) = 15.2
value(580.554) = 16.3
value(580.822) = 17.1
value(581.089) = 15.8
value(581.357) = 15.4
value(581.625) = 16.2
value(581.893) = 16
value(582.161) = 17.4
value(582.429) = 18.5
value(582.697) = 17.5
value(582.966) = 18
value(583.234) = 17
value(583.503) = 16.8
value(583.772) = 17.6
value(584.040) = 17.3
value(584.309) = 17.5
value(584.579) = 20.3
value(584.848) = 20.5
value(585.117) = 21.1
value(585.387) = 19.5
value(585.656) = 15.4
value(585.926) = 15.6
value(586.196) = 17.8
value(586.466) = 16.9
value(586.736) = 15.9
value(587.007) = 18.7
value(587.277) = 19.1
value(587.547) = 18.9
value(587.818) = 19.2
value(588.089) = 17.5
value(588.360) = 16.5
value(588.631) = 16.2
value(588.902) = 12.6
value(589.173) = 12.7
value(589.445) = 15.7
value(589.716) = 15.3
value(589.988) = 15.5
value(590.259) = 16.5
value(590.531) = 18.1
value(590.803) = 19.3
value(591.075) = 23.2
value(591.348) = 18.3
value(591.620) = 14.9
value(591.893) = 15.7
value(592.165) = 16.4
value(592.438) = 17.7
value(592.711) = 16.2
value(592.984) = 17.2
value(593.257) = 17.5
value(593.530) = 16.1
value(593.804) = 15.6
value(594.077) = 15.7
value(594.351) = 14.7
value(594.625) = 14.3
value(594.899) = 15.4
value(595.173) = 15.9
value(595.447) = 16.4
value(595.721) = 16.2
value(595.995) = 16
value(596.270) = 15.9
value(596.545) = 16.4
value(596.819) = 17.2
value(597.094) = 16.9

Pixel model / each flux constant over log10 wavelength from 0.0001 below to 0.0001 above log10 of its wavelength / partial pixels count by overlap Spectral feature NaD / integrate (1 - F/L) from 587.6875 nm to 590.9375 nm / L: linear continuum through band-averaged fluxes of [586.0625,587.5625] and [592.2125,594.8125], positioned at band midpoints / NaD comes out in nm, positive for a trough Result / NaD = 0.17 nm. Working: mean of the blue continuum 17.8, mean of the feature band 16.3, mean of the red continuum 16.1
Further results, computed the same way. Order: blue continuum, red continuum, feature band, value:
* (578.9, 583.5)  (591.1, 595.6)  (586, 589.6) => -0.07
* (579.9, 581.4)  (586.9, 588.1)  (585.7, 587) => 0.12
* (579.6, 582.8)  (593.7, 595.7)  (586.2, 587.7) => -0.17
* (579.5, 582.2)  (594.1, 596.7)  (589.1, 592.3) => -0.20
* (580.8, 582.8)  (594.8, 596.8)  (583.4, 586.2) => -0.27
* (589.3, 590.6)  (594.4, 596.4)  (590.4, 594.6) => -0.29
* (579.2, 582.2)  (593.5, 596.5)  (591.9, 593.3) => -0.10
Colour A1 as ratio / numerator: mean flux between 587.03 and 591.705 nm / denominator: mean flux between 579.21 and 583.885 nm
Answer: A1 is 1.0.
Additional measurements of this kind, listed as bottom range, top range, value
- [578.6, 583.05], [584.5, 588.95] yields 1.09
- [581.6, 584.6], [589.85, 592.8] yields 1.00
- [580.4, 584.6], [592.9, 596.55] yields 0.93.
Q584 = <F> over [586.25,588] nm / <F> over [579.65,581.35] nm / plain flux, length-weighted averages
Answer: 1.1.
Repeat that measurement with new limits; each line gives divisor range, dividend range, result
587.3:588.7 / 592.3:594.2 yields 0.93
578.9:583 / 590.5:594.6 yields 1.04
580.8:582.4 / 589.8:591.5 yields 1.12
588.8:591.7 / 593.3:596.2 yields 0.94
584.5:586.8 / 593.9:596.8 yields 0.87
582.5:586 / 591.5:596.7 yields 0.89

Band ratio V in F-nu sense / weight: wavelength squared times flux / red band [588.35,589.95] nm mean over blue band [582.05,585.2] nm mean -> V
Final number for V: 0.82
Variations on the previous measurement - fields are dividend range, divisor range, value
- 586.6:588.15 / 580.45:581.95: 1.16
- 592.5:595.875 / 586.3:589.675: 0.98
